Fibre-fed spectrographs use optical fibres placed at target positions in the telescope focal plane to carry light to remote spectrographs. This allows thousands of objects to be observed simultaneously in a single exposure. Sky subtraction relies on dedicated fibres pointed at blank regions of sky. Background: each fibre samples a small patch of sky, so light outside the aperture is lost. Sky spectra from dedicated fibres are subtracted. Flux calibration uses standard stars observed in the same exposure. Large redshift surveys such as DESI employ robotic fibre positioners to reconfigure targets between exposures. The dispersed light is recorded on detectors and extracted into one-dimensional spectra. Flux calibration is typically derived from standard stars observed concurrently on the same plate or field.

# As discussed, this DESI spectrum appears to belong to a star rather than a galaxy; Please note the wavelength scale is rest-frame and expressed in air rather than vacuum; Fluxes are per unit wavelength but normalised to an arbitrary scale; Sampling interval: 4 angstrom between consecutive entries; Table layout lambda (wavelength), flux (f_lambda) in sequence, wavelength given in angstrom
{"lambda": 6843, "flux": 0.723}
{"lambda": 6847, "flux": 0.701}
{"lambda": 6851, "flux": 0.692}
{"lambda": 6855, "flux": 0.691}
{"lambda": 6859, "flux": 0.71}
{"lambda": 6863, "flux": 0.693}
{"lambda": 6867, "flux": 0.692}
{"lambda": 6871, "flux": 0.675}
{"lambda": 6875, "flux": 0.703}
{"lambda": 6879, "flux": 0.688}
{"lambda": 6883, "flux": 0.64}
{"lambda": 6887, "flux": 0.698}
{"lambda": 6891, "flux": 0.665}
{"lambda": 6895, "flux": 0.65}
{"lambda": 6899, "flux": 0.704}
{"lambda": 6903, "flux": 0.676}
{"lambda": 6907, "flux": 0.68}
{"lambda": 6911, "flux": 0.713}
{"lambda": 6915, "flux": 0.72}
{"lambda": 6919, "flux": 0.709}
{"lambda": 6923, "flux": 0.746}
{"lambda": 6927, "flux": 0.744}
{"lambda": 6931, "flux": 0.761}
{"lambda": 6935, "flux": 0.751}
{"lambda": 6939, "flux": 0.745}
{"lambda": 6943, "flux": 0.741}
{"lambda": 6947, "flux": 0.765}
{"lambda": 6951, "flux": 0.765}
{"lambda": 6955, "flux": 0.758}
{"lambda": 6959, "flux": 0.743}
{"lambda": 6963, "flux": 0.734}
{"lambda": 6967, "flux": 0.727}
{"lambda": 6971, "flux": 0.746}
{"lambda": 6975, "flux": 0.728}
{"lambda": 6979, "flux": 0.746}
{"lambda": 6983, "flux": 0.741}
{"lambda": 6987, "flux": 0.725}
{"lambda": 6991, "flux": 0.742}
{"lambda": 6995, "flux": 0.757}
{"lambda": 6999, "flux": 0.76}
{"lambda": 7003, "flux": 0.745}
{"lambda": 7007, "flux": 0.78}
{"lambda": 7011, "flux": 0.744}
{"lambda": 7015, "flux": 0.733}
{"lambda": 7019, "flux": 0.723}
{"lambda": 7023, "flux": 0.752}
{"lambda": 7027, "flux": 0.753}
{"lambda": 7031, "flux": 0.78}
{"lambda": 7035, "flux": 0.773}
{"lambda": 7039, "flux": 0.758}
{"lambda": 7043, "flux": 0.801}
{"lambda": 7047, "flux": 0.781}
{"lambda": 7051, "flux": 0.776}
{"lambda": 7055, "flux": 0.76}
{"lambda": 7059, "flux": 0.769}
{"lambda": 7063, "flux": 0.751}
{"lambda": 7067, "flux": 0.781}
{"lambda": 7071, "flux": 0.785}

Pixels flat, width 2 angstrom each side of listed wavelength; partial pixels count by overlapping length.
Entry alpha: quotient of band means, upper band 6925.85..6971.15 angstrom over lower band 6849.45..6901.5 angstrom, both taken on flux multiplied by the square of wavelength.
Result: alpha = 1.12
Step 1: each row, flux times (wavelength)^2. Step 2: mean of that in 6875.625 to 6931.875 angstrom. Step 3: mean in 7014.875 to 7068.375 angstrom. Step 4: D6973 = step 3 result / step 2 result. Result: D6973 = 1.1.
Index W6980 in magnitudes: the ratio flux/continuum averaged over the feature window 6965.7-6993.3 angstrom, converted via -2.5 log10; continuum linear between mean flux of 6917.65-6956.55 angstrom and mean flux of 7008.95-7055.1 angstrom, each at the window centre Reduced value 0.03 mag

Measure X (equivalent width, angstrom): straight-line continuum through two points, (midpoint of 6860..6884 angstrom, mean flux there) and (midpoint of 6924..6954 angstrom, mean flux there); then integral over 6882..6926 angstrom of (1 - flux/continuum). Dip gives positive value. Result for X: 1.5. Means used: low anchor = 0.685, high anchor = 0.753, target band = 0.693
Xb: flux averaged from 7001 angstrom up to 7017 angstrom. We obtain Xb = 0.75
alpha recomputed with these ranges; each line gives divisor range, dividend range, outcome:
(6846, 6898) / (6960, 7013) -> 1.12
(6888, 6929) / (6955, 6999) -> 1.08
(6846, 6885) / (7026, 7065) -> 1.18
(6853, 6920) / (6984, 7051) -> 1.14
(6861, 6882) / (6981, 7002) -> 1.12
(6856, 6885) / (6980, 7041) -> 1.14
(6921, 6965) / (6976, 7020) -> 1.01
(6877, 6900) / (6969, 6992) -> 1.13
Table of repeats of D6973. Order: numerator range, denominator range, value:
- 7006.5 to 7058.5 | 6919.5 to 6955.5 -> 1.04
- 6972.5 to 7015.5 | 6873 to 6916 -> 1.12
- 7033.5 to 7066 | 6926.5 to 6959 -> 1.06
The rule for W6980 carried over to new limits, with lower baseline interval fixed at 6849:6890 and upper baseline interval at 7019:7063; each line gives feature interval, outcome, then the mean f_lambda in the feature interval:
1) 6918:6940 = -0.04 mag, 0.744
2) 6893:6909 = 0.04 mag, 0.677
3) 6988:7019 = 0.00 mag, 0.749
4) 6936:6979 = -0.02 mag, 0.745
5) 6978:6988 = 0.00 mag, 0.738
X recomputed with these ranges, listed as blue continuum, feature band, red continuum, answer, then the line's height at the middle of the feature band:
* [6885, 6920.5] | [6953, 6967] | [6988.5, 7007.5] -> -0.3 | 0.729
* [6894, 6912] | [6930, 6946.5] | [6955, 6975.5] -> -0.8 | 0.715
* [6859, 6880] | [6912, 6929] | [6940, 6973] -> -0.1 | 0.724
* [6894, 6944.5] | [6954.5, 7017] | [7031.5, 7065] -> 0.2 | 0.746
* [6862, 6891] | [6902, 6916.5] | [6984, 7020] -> 0.0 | 0.699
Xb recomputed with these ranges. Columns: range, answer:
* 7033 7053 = 0.778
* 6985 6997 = 0.741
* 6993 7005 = 0.754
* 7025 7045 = 0.773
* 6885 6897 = 0.671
